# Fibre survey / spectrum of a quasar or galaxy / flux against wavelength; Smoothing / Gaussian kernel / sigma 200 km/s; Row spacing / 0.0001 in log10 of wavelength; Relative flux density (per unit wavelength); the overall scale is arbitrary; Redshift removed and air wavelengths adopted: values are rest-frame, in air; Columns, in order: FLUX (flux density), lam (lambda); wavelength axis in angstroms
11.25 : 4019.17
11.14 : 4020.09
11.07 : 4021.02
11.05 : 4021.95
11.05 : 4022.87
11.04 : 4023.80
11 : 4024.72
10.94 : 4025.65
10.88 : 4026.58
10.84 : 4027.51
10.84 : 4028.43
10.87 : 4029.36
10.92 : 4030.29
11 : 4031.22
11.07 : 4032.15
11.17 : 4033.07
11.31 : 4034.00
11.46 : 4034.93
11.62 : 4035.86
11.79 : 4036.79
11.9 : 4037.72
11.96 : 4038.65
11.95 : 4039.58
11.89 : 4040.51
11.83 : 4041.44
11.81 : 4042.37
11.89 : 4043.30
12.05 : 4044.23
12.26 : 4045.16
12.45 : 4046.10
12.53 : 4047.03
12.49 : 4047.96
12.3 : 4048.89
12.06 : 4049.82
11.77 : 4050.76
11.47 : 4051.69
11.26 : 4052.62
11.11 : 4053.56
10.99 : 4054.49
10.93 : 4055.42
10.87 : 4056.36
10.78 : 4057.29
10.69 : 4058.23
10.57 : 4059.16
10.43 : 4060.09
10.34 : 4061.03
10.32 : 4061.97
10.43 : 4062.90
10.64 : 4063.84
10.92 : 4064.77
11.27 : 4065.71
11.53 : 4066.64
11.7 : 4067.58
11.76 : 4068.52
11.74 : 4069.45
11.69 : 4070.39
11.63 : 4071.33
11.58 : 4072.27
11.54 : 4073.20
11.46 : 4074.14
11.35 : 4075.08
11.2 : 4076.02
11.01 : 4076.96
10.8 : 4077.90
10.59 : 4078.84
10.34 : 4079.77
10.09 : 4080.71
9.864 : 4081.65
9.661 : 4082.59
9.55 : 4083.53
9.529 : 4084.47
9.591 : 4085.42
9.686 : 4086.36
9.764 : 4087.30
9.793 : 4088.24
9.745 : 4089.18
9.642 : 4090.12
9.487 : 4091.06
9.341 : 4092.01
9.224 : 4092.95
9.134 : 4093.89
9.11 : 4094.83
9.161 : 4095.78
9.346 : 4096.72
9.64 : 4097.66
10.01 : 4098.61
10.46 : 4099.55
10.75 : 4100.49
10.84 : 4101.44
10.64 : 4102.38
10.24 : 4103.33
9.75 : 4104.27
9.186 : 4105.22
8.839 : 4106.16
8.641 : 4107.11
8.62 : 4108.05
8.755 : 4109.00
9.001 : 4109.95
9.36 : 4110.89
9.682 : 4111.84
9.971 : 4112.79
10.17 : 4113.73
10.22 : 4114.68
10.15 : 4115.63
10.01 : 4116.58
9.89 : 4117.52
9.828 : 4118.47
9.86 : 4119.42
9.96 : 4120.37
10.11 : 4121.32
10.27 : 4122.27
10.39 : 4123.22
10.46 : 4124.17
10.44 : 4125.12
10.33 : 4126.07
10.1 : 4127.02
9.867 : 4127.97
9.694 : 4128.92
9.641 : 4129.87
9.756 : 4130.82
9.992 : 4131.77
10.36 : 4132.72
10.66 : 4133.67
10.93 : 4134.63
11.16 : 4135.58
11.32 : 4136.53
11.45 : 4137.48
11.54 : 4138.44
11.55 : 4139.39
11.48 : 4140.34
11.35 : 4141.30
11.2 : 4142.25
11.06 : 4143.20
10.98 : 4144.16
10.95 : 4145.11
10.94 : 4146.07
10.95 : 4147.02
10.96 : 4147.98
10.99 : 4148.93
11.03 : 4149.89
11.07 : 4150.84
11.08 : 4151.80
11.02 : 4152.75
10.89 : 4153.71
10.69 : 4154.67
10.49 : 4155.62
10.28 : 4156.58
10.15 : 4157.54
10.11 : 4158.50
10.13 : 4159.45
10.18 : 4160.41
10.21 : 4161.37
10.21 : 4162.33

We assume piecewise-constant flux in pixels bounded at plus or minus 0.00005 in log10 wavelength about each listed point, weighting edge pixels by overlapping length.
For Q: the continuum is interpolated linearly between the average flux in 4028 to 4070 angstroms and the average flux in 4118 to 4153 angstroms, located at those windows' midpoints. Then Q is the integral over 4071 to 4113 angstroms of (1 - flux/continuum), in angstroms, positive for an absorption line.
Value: 4.2 angstroms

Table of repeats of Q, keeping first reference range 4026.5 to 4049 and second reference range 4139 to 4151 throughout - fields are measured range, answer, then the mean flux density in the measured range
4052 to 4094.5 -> 3.4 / 10.6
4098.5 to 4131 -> 4.0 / 9.88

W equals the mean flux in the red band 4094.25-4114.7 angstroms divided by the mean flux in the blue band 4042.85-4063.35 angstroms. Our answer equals 0.85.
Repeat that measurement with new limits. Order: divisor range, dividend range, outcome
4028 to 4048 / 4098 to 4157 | 0.89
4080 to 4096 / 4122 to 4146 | 1.12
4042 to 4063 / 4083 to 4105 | 0.86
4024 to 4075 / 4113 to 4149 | 0.93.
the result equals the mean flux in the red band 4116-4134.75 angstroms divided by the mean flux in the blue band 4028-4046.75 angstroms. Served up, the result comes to 0.87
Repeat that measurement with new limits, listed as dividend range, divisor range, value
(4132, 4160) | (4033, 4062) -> 0.95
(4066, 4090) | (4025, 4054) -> 0.92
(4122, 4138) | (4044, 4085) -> 0.94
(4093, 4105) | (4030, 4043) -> 0.85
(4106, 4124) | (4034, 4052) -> 0.81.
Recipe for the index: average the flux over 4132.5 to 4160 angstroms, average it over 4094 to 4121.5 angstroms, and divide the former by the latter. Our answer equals 1.1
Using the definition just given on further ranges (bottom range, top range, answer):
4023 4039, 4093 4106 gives 0.88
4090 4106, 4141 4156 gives 1.13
